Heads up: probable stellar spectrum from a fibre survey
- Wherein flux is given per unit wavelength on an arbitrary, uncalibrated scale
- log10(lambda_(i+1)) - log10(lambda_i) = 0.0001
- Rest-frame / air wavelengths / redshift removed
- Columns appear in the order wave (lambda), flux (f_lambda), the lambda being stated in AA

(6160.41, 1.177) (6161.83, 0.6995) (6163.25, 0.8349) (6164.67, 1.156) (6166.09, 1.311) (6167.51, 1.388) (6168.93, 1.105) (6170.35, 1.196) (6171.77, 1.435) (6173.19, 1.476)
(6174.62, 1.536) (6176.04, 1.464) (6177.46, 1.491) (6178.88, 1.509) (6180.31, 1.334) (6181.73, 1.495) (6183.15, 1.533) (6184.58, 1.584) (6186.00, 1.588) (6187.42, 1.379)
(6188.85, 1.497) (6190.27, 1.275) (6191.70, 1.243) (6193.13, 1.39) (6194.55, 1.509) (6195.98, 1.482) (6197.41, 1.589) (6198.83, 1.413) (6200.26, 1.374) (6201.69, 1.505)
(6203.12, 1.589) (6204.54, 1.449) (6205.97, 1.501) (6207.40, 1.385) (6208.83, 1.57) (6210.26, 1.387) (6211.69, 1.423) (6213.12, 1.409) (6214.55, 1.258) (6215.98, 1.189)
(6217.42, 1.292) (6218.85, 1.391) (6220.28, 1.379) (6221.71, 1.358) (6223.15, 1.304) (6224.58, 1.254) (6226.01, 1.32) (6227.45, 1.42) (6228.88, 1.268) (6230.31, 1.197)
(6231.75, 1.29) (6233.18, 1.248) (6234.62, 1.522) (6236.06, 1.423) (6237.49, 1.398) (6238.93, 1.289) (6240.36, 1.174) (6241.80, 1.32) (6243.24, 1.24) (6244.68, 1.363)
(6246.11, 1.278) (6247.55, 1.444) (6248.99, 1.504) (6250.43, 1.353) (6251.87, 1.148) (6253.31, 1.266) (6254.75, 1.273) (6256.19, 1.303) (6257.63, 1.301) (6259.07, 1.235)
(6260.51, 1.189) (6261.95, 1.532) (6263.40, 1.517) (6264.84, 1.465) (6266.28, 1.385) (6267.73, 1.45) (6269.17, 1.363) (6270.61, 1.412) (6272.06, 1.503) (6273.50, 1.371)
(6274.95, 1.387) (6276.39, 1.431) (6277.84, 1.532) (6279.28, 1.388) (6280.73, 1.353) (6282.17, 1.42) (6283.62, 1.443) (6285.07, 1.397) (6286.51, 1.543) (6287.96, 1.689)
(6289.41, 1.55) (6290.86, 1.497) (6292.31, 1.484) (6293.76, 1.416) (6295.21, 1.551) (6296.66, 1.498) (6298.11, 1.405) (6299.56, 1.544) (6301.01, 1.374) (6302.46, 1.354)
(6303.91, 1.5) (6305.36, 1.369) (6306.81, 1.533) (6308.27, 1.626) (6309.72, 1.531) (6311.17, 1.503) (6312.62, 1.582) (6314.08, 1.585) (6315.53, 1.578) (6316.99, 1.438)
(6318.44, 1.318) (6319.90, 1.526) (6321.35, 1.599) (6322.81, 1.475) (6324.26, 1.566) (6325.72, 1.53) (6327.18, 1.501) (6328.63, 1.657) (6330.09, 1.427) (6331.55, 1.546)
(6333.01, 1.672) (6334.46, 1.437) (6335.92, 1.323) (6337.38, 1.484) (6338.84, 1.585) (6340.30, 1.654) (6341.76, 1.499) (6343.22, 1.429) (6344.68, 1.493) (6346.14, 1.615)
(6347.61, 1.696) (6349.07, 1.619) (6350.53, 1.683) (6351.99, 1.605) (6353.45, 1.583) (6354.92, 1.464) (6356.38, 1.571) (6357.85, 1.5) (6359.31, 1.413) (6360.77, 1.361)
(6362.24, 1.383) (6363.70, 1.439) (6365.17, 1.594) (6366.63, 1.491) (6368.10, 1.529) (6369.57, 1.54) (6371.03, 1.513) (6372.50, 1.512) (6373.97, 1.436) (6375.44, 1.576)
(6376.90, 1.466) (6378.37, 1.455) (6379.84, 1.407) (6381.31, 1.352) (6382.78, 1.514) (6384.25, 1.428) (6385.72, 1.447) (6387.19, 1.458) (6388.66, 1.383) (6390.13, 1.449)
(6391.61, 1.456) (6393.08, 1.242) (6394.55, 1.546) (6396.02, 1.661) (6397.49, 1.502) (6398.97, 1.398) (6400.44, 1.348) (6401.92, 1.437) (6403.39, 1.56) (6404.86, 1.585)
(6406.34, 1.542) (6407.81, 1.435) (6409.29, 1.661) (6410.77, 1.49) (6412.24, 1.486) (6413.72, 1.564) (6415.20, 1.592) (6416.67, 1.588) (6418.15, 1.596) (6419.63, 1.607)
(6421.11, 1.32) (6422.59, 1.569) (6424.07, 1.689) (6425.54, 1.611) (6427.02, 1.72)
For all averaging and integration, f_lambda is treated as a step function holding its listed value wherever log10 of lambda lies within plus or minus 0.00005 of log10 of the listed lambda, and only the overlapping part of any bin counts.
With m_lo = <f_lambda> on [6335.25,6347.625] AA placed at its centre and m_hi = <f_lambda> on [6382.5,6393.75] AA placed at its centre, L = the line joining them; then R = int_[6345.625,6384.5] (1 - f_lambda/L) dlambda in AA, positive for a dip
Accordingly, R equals -1.0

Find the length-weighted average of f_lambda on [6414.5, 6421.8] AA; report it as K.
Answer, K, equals 1.54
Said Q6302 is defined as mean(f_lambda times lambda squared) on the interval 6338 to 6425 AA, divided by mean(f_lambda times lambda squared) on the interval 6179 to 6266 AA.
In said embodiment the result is 1.15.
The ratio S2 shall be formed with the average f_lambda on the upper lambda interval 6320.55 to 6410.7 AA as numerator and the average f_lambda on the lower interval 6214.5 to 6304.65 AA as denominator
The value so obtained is 1.09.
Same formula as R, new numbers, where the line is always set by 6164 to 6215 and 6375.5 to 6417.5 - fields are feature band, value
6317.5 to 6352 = -1.7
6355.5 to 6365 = 0.1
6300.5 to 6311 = -0.1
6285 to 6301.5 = -0.5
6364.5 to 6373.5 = -0.3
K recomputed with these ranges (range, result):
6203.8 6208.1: 1.45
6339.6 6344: 1.53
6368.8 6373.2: 1.52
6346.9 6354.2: 1.64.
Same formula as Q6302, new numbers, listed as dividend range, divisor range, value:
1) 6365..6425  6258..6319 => 1.06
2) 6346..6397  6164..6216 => 1.12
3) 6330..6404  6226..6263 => 1.18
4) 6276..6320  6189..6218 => 1.08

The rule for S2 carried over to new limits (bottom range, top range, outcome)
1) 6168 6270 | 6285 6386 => 1.09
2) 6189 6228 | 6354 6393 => 1.05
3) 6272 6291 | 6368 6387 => 1.01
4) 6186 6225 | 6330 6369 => 1.08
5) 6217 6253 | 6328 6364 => 1.15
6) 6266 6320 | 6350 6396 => 1.01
